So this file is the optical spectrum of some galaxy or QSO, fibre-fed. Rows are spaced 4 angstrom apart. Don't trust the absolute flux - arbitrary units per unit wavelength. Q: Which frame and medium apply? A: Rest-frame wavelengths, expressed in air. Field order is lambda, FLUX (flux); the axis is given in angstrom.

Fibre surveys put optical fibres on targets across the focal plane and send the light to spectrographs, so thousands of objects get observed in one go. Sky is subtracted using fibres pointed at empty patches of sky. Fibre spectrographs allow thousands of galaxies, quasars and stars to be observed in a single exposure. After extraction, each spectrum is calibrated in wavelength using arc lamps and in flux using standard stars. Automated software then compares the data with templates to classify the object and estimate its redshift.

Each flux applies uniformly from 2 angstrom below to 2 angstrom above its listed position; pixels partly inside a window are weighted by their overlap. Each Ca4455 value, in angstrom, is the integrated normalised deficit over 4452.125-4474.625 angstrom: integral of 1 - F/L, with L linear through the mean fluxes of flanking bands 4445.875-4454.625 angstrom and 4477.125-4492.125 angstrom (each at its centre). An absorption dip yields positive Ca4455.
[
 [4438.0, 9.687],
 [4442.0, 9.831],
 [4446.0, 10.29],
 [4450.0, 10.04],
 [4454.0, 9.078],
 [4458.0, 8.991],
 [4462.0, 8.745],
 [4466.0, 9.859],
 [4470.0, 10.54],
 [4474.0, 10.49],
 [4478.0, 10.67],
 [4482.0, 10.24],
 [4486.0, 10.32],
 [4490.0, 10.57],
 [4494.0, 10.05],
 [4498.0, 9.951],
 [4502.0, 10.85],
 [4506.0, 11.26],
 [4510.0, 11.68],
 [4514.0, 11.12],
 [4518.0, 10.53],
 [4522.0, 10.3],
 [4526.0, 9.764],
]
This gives 1.1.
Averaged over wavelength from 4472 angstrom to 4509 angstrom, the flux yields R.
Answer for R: 10.5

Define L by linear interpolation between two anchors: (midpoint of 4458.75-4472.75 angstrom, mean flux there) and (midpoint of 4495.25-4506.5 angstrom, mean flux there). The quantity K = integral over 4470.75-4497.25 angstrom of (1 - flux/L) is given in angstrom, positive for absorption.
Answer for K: -0.62 angstrom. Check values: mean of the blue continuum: 9.69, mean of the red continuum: 10.6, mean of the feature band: 10.4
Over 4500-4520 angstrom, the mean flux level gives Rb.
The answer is 11.1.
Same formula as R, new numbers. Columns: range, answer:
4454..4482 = 9.85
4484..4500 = 10.2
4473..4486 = 10.4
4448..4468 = 9.34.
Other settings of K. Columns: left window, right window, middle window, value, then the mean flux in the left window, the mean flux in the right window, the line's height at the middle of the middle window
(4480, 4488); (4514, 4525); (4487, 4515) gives -1.0 angstrom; 10.3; 10.5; 10.4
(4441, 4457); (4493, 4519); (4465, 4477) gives -0.2 angstrom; 9.76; 10.8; 10.2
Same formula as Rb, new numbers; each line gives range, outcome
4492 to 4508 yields 10.5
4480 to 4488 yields 10.3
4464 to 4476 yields 10.3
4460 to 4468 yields 9.3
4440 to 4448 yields 10.1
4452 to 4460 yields 9.03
